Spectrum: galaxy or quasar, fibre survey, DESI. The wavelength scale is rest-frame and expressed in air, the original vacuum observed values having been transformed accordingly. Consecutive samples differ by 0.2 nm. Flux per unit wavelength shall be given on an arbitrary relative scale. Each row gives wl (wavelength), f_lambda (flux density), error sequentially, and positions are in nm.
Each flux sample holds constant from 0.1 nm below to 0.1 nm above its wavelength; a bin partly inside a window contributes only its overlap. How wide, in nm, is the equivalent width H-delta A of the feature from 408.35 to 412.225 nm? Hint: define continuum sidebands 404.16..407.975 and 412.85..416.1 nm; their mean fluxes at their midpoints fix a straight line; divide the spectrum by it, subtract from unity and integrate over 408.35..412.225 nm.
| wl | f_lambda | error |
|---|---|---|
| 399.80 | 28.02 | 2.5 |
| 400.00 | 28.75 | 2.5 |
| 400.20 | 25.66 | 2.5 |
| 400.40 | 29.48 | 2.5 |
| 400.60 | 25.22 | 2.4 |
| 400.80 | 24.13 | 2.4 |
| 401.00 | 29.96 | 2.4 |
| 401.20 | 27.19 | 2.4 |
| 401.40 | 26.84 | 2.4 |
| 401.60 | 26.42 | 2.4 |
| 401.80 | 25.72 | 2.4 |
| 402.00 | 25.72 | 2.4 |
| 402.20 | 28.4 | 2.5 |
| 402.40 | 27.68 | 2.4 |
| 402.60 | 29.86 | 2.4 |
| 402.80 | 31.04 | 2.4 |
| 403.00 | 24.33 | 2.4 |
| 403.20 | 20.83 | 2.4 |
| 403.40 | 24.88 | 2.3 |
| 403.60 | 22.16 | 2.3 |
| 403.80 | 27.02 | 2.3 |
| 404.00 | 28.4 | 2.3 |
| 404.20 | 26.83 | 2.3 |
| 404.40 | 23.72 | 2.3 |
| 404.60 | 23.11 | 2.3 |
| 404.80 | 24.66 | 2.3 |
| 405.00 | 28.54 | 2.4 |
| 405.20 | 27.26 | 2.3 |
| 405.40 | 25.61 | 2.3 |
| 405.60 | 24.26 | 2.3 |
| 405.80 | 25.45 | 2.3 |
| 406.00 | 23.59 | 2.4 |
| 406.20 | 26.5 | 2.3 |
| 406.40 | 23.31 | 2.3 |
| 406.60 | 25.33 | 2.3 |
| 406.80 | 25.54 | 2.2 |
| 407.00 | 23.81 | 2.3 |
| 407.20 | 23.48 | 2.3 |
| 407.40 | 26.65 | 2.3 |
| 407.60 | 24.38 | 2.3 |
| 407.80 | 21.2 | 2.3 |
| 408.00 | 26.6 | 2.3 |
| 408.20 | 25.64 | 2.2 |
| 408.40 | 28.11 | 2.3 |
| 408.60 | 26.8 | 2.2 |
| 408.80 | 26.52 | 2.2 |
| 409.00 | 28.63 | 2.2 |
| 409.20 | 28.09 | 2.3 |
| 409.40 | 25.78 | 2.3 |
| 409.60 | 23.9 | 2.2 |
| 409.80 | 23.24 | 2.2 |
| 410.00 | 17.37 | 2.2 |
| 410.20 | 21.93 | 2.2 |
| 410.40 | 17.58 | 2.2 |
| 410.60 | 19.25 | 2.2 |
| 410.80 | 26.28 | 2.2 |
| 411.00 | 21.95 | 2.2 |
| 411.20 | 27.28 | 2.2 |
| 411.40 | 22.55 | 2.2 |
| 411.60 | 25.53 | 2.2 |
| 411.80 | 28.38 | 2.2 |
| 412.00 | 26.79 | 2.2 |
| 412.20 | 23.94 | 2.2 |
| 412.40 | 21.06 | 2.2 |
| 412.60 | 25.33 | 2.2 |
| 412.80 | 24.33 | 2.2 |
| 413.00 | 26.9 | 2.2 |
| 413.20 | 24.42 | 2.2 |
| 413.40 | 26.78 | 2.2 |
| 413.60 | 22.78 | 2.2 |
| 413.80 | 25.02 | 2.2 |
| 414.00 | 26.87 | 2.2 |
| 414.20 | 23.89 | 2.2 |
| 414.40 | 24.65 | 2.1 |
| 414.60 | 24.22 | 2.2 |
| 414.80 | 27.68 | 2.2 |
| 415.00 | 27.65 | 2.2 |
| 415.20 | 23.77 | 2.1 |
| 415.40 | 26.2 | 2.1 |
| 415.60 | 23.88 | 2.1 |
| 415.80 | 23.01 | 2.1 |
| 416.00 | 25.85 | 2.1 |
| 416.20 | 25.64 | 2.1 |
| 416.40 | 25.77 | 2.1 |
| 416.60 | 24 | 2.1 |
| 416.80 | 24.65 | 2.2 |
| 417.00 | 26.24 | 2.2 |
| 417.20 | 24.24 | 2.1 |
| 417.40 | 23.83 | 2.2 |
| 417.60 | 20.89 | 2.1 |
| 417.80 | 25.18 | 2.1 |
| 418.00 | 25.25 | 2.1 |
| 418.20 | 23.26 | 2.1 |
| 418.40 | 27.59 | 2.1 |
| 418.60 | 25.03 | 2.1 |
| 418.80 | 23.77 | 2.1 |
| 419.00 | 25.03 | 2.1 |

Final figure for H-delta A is 0.09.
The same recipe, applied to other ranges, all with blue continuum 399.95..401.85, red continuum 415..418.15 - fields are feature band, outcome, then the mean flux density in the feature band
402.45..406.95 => 0.138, 25.6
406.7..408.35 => 0.076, 24.8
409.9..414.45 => 0.238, 23.9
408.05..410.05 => 0.008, 25.6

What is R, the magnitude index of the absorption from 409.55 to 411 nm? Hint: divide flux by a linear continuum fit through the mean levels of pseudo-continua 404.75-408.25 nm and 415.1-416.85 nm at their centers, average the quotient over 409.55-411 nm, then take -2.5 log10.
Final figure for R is 0.171 mag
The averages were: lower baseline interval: 25.1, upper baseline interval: 24.8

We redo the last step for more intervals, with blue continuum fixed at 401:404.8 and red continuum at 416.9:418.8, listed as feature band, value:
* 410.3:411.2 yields 0.16 mag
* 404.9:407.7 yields 0.02 mag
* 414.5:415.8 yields -0.02 mag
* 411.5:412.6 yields 0.00 mag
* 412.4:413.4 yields 0.01 mag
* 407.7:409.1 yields -0.03 mag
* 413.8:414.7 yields 0.00 mag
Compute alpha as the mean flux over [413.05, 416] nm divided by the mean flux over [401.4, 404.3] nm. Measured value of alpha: 0.95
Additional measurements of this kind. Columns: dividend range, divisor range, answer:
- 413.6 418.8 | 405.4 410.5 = 1.01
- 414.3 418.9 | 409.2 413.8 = 1.04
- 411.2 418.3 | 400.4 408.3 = 0.97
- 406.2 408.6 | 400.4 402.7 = 0.92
